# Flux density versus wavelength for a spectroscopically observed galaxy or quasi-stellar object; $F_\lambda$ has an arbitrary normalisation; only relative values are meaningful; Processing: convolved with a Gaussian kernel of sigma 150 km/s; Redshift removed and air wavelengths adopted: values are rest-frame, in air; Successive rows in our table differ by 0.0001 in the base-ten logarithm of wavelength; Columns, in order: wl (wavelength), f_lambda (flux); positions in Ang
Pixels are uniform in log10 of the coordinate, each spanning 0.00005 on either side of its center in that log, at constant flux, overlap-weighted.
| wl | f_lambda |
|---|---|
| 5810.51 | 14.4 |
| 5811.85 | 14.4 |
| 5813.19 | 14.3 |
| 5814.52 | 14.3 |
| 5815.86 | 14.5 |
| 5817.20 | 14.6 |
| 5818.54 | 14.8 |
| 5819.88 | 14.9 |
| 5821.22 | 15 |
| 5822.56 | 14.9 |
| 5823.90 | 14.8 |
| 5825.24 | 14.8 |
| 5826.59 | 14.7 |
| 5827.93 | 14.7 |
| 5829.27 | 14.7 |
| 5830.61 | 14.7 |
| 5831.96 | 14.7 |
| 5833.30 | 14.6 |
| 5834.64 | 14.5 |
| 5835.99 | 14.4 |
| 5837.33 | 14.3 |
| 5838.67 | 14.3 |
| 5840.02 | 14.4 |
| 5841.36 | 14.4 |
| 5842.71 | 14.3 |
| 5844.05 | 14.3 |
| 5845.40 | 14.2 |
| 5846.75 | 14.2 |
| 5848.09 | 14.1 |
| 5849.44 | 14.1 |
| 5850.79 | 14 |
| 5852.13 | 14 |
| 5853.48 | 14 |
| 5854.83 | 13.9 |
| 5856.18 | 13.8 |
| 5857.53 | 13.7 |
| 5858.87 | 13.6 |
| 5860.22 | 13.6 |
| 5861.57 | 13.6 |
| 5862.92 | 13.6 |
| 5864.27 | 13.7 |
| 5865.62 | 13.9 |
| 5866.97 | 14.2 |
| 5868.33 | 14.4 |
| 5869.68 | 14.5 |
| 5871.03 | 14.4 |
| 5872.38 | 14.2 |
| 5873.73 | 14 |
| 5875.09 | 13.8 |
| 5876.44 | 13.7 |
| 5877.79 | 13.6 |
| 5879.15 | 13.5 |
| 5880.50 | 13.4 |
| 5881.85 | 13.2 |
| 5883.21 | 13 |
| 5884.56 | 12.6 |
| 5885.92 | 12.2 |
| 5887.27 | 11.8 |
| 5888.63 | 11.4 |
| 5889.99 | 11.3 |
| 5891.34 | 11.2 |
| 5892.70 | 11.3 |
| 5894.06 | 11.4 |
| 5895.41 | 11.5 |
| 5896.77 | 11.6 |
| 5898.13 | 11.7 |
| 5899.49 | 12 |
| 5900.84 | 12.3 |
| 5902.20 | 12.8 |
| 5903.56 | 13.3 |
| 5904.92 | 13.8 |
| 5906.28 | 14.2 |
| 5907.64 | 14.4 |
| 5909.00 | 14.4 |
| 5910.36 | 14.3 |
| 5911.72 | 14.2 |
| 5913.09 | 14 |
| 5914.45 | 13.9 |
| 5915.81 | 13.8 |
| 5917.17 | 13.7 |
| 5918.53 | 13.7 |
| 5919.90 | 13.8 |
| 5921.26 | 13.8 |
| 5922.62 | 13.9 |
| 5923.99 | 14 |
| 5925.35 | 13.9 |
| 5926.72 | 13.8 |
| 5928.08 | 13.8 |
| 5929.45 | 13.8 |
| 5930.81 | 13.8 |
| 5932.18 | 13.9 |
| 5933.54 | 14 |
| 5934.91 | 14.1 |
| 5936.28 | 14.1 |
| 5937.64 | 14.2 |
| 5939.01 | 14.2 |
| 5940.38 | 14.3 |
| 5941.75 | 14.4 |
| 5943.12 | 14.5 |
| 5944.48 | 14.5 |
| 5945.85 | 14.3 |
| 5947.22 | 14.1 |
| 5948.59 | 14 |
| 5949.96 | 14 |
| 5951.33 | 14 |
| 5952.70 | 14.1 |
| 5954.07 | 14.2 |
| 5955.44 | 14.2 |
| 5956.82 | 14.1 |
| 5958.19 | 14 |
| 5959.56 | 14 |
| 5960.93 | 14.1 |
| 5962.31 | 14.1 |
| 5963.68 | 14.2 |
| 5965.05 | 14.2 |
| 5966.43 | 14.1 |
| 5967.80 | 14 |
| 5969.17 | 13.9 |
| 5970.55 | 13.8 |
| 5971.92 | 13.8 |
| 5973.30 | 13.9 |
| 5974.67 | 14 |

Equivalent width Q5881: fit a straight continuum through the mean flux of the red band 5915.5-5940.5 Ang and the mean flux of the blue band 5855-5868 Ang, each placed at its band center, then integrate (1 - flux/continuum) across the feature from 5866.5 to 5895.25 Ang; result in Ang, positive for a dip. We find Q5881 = 1.8 Ang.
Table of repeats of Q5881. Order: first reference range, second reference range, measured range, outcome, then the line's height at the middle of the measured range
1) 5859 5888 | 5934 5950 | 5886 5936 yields 2.70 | 13.9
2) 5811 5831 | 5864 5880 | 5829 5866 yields 0.51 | 14.3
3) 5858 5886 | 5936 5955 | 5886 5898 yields 2.03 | 13.8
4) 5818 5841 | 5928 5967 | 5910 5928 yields 0.44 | 14.2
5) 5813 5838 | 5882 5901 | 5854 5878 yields -1.85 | 12.9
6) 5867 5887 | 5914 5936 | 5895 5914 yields 0.74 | 13.7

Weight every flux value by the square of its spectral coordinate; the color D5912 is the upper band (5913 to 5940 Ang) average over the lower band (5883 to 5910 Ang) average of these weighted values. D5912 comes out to 1.1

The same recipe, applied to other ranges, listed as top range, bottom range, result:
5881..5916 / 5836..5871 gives 0.92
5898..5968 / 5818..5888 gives 1.02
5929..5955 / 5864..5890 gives 1.08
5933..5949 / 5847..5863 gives 1.06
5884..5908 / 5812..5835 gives 0.85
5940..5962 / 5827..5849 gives 1.02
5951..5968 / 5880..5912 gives 1.14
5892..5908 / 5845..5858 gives 0.91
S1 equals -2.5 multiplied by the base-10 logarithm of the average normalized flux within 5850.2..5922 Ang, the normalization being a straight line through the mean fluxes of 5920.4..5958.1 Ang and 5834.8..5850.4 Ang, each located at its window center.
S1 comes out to 0.068 mag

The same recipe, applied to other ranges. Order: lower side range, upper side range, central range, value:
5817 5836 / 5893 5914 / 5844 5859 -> 0.014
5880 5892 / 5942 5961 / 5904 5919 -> -0.085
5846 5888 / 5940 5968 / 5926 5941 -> 0.004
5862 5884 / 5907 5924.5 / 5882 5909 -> 0.126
